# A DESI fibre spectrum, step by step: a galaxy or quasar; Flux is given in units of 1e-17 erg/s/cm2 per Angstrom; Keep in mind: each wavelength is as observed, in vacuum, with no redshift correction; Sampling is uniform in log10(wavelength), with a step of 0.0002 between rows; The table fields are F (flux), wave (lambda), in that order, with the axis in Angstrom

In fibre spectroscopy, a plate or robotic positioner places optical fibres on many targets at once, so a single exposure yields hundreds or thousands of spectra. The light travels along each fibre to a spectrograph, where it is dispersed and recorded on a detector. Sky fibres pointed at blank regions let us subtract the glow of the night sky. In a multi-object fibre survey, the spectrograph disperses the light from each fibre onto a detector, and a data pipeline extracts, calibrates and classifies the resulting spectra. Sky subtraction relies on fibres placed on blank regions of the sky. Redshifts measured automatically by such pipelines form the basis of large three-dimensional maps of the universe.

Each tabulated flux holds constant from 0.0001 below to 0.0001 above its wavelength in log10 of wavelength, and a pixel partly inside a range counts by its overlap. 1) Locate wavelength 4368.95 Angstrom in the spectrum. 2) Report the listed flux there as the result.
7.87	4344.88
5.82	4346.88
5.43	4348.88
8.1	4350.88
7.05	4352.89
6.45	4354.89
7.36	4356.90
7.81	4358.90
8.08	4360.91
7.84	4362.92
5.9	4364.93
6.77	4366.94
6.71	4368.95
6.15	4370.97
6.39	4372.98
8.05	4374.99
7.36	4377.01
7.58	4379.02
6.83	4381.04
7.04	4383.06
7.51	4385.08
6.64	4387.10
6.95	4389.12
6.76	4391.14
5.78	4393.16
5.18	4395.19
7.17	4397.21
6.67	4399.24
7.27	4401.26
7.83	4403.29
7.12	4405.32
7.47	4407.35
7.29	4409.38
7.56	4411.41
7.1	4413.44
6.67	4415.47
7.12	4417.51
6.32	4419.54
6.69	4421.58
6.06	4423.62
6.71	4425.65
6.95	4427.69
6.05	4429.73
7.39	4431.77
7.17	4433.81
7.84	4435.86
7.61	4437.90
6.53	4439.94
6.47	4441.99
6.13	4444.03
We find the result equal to 6.71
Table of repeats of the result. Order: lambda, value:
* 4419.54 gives 6.32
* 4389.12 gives 6.95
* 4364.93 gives 5.9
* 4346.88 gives 5.82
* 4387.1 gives 6.64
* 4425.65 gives 6.71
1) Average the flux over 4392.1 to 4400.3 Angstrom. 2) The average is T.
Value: 6.21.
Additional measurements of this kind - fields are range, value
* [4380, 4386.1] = 7.12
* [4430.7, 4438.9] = 7.49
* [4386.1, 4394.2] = 6.53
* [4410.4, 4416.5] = 7.11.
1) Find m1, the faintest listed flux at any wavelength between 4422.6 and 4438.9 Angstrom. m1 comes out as 6.05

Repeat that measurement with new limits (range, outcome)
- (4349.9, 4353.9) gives 7.05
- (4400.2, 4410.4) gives 7.12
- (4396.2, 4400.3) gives 6.67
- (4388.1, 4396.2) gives 5.18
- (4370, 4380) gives 6.15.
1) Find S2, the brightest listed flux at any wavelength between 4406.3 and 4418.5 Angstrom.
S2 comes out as 7.56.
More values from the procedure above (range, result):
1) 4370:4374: 6.39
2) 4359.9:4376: 8.08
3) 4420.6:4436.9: 7.84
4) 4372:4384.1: 8.05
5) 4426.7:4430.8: 6.95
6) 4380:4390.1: 7.51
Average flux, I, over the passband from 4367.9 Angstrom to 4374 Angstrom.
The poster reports 6.43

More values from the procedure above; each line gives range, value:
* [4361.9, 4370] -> 6.8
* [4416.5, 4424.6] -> 6.55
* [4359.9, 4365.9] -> 7.28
